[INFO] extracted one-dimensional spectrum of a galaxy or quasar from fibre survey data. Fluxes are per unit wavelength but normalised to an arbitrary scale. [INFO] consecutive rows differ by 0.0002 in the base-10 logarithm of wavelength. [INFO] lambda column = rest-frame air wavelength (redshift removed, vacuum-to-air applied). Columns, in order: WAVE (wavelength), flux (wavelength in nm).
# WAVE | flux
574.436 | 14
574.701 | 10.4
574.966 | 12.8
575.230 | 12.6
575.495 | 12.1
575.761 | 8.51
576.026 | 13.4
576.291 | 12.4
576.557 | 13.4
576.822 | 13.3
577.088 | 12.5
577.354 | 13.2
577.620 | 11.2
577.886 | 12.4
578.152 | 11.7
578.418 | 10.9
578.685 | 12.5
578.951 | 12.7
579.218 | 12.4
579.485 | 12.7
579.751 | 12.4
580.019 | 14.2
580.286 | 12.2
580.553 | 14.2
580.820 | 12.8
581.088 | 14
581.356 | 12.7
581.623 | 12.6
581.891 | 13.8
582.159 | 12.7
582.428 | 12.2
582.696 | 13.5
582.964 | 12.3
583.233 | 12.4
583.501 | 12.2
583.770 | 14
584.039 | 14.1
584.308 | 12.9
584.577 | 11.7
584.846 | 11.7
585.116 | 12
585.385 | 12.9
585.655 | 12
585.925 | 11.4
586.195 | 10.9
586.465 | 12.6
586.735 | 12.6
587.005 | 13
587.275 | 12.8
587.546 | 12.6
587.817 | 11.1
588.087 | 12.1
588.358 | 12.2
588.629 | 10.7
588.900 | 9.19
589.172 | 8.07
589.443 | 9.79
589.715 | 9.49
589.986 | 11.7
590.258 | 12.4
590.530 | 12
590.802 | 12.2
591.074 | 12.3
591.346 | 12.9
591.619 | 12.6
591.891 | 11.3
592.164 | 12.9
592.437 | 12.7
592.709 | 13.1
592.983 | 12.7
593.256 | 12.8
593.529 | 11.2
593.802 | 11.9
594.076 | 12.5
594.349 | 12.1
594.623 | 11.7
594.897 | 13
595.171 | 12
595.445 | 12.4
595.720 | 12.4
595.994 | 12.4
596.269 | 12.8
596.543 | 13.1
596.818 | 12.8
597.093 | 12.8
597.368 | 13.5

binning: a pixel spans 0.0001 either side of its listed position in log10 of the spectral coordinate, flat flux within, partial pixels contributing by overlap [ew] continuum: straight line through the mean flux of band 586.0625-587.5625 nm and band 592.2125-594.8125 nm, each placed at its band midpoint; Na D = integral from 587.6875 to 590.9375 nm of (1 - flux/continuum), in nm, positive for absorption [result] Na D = 0.39 nm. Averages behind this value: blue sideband 12.4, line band 10.9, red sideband 12.3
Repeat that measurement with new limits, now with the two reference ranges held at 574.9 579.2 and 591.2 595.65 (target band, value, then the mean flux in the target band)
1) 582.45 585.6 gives -0.10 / 12.7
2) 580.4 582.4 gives -0.15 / 13.2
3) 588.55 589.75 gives 0.29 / 9.38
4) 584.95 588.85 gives 0.10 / 12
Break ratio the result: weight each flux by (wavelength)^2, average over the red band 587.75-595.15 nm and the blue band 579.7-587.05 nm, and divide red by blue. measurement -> 0.95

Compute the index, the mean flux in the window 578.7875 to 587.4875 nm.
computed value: 12.7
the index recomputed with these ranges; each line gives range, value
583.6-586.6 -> 12.4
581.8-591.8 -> 12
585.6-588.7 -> 12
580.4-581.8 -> 13.3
